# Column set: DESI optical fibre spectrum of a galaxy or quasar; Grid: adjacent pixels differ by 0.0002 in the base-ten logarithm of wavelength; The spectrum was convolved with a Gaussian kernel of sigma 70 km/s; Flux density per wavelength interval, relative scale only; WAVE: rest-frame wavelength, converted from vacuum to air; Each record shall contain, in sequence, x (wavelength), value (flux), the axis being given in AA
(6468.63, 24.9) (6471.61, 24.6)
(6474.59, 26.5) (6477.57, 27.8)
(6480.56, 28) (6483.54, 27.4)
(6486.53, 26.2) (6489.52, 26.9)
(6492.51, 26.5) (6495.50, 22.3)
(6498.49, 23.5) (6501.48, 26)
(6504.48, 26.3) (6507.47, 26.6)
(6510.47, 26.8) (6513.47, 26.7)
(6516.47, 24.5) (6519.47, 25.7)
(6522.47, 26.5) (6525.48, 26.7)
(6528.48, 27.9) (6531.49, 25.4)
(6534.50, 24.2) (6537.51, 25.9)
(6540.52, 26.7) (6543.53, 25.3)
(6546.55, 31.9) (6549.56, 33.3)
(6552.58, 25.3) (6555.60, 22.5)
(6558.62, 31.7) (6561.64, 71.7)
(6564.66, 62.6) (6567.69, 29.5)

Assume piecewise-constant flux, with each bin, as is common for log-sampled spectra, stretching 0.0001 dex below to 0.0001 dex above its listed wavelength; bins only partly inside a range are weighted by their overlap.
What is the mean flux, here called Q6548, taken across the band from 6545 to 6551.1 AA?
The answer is 32.5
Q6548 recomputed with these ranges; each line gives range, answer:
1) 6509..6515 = 26.7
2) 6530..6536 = 24.8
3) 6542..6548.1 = 28.6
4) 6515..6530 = 26.3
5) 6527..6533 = 26.6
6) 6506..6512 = 26.7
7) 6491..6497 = 24.4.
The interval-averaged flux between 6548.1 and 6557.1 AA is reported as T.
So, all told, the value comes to 27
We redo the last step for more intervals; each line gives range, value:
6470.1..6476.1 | 25.6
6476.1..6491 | 27.2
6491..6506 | 24.9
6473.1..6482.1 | 27.4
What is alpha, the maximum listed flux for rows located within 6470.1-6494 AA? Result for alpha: 28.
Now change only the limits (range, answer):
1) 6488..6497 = 26.9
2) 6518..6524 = 26.5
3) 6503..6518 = 26.8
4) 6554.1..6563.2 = 71.7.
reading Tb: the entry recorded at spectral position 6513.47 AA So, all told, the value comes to 26.7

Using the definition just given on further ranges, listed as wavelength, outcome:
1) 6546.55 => 31.9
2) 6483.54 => 27.4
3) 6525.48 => 26.7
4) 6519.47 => 25.7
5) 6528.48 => 27.9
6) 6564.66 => 62.6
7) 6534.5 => 24.2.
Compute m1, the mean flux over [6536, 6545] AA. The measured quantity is 26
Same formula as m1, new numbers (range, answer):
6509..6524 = 26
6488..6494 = 26.7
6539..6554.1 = 28.5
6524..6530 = 27.3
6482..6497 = 25.9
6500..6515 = 26.5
